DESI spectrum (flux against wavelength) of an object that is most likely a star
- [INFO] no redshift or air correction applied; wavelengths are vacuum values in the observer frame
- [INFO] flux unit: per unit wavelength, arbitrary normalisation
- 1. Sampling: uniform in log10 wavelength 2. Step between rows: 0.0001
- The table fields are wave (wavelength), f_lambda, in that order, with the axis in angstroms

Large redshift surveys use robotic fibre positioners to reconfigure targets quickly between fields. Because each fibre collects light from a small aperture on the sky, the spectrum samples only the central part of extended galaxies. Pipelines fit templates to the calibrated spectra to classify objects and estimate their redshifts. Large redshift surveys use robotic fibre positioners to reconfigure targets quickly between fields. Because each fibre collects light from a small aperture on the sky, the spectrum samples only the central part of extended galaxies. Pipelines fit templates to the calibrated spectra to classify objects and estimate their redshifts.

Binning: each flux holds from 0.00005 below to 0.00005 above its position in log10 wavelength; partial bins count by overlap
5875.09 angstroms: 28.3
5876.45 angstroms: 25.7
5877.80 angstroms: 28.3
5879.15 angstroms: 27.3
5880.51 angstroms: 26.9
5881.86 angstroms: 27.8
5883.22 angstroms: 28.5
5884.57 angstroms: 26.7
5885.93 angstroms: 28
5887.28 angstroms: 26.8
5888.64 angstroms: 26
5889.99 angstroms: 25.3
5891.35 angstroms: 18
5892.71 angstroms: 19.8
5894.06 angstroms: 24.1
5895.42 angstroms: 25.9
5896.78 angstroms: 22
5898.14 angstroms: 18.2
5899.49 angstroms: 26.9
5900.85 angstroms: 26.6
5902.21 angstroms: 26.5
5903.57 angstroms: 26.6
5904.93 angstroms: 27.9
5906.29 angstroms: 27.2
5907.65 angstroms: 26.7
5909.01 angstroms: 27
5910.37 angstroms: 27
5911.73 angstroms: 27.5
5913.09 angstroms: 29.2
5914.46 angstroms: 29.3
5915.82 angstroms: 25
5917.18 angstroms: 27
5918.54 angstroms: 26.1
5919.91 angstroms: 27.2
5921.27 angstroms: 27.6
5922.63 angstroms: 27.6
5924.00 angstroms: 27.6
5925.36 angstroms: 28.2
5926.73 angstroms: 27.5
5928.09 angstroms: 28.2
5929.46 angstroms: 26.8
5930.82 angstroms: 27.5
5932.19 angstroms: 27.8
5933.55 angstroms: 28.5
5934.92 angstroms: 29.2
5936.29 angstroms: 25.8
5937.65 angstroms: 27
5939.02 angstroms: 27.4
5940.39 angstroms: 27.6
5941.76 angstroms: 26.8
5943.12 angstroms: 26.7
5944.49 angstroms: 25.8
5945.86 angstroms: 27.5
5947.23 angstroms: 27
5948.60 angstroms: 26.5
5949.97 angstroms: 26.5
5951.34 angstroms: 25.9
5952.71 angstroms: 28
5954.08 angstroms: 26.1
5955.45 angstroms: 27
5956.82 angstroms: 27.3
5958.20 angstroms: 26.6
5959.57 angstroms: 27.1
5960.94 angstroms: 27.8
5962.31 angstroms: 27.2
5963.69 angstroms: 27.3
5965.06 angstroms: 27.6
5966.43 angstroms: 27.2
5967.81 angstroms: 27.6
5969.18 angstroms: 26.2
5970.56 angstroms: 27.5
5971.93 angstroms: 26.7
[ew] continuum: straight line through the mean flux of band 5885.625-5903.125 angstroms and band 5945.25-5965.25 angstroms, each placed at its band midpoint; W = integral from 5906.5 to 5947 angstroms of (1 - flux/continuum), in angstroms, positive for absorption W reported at -2.7 angstroms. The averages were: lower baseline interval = 24.1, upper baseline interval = 27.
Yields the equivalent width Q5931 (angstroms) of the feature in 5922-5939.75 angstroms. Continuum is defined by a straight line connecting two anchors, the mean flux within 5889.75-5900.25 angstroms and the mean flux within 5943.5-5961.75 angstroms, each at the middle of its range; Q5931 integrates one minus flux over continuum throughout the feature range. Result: -1.7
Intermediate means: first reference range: 22.4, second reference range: 26.9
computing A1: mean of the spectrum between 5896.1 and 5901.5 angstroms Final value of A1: 23.4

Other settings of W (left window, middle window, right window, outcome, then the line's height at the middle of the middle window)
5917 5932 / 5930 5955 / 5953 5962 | 0.12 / 27.2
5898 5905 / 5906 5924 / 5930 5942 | -0.54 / 26.5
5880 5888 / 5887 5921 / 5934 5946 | 2.14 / 27.3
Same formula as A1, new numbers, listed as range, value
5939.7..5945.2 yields 26.7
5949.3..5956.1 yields 26.7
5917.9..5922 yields 27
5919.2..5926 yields 27.6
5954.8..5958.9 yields 26.9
